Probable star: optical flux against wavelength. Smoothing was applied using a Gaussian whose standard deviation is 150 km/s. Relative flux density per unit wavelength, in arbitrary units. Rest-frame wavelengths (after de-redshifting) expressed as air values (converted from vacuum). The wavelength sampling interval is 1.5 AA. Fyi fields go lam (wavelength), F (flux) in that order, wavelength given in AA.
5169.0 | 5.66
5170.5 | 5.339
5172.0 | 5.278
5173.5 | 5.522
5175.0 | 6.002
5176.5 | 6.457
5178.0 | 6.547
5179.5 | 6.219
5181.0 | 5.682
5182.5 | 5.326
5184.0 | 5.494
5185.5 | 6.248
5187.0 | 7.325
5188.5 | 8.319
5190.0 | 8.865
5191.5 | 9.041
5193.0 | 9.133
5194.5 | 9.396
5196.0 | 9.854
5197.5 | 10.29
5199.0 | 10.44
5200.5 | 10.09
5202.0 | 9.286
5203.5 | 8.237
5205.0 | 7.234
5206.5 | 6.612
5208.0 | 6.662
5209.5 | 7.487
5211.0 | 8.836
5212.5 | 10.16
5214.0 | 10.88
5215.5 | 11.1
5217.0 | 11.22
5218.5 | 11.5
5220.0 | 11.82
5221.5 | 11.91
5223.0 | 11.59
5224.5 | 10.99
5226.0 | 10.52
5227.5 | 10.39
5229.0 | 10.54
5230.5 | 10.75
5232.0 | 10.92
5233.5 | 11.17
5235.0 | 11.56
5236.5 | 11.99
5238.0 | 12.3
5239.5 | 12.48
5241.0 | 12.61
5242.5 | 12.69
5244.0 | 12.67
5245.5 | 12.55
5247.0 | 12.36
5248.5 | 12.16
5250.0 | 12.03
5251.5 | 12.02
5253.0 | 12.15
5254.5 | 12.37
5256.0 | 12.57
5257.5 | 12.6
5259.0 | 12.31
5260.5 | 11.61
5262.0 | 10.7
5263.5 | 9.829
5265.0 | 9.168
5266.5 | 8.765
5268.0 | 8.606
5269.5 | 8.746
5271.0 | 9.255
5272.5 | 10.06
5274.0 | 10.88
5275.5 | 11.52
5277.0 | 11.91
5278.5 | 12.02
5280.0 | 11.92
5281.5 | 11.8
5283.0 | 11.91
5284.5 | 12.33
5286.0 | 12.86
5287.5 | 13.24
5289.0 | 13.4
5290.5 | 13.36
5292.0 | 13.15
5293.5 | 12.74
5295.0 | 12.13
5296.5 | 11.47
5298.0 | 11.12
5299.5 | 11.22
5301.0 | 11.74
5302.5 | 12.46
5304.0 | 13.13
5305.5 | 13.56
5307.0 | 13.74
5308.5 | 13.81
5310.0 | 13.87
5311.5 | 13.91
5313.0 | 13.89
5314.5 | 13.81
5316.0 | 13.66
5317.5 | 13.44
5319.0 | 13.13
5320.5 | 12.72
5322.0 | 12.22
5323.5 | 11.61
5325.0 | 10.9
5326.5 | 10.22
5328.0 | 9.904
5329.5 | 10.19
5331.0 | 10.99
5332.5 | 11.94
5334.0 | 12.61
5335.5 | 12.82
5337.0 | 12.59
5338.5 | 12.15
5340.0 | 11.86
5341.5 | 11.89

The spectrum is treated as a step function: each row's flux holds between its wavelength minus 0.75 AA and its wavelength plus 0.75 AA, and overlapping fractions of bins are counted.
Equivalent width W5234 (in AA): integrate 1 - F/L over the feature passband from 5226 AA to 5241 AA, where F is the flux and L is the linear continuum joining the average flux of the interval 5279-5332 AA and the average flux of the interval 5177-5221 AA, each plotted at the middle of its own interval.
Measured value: -2.3 AA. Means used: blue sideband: 8.6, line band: 11.4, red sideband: 12.4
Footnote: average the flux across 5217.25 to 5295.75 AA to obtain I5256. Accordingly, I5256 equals 11.6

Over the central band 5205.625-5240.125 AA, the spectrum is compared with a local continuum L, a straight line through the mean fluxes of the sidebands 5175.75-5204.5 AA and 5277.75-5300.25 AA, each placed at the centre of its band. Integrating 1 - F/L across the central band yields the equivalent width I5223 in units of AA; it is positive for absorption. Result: -4.0 AA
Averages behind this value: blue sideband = 8.01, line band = 10.6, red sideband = 12.3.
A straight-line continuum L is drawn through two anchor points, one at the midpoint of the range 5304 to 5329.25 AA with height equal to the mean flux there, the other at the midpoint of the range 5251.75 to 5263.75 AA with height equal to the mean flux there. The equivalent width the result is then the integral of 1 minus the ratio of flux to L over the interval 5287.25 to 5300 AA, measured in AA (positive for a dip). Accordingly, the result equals -0.03 AA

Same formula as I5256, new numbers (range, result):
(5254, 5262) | 12.1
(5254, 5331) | 11.9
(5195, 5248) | 10.6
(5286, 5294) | 13.2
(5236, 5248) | 12.5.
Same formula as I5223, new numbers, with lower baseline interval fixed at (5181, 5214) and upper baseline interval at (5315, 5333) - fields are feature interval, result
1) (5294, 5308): -1.5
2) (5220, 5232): -2.6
